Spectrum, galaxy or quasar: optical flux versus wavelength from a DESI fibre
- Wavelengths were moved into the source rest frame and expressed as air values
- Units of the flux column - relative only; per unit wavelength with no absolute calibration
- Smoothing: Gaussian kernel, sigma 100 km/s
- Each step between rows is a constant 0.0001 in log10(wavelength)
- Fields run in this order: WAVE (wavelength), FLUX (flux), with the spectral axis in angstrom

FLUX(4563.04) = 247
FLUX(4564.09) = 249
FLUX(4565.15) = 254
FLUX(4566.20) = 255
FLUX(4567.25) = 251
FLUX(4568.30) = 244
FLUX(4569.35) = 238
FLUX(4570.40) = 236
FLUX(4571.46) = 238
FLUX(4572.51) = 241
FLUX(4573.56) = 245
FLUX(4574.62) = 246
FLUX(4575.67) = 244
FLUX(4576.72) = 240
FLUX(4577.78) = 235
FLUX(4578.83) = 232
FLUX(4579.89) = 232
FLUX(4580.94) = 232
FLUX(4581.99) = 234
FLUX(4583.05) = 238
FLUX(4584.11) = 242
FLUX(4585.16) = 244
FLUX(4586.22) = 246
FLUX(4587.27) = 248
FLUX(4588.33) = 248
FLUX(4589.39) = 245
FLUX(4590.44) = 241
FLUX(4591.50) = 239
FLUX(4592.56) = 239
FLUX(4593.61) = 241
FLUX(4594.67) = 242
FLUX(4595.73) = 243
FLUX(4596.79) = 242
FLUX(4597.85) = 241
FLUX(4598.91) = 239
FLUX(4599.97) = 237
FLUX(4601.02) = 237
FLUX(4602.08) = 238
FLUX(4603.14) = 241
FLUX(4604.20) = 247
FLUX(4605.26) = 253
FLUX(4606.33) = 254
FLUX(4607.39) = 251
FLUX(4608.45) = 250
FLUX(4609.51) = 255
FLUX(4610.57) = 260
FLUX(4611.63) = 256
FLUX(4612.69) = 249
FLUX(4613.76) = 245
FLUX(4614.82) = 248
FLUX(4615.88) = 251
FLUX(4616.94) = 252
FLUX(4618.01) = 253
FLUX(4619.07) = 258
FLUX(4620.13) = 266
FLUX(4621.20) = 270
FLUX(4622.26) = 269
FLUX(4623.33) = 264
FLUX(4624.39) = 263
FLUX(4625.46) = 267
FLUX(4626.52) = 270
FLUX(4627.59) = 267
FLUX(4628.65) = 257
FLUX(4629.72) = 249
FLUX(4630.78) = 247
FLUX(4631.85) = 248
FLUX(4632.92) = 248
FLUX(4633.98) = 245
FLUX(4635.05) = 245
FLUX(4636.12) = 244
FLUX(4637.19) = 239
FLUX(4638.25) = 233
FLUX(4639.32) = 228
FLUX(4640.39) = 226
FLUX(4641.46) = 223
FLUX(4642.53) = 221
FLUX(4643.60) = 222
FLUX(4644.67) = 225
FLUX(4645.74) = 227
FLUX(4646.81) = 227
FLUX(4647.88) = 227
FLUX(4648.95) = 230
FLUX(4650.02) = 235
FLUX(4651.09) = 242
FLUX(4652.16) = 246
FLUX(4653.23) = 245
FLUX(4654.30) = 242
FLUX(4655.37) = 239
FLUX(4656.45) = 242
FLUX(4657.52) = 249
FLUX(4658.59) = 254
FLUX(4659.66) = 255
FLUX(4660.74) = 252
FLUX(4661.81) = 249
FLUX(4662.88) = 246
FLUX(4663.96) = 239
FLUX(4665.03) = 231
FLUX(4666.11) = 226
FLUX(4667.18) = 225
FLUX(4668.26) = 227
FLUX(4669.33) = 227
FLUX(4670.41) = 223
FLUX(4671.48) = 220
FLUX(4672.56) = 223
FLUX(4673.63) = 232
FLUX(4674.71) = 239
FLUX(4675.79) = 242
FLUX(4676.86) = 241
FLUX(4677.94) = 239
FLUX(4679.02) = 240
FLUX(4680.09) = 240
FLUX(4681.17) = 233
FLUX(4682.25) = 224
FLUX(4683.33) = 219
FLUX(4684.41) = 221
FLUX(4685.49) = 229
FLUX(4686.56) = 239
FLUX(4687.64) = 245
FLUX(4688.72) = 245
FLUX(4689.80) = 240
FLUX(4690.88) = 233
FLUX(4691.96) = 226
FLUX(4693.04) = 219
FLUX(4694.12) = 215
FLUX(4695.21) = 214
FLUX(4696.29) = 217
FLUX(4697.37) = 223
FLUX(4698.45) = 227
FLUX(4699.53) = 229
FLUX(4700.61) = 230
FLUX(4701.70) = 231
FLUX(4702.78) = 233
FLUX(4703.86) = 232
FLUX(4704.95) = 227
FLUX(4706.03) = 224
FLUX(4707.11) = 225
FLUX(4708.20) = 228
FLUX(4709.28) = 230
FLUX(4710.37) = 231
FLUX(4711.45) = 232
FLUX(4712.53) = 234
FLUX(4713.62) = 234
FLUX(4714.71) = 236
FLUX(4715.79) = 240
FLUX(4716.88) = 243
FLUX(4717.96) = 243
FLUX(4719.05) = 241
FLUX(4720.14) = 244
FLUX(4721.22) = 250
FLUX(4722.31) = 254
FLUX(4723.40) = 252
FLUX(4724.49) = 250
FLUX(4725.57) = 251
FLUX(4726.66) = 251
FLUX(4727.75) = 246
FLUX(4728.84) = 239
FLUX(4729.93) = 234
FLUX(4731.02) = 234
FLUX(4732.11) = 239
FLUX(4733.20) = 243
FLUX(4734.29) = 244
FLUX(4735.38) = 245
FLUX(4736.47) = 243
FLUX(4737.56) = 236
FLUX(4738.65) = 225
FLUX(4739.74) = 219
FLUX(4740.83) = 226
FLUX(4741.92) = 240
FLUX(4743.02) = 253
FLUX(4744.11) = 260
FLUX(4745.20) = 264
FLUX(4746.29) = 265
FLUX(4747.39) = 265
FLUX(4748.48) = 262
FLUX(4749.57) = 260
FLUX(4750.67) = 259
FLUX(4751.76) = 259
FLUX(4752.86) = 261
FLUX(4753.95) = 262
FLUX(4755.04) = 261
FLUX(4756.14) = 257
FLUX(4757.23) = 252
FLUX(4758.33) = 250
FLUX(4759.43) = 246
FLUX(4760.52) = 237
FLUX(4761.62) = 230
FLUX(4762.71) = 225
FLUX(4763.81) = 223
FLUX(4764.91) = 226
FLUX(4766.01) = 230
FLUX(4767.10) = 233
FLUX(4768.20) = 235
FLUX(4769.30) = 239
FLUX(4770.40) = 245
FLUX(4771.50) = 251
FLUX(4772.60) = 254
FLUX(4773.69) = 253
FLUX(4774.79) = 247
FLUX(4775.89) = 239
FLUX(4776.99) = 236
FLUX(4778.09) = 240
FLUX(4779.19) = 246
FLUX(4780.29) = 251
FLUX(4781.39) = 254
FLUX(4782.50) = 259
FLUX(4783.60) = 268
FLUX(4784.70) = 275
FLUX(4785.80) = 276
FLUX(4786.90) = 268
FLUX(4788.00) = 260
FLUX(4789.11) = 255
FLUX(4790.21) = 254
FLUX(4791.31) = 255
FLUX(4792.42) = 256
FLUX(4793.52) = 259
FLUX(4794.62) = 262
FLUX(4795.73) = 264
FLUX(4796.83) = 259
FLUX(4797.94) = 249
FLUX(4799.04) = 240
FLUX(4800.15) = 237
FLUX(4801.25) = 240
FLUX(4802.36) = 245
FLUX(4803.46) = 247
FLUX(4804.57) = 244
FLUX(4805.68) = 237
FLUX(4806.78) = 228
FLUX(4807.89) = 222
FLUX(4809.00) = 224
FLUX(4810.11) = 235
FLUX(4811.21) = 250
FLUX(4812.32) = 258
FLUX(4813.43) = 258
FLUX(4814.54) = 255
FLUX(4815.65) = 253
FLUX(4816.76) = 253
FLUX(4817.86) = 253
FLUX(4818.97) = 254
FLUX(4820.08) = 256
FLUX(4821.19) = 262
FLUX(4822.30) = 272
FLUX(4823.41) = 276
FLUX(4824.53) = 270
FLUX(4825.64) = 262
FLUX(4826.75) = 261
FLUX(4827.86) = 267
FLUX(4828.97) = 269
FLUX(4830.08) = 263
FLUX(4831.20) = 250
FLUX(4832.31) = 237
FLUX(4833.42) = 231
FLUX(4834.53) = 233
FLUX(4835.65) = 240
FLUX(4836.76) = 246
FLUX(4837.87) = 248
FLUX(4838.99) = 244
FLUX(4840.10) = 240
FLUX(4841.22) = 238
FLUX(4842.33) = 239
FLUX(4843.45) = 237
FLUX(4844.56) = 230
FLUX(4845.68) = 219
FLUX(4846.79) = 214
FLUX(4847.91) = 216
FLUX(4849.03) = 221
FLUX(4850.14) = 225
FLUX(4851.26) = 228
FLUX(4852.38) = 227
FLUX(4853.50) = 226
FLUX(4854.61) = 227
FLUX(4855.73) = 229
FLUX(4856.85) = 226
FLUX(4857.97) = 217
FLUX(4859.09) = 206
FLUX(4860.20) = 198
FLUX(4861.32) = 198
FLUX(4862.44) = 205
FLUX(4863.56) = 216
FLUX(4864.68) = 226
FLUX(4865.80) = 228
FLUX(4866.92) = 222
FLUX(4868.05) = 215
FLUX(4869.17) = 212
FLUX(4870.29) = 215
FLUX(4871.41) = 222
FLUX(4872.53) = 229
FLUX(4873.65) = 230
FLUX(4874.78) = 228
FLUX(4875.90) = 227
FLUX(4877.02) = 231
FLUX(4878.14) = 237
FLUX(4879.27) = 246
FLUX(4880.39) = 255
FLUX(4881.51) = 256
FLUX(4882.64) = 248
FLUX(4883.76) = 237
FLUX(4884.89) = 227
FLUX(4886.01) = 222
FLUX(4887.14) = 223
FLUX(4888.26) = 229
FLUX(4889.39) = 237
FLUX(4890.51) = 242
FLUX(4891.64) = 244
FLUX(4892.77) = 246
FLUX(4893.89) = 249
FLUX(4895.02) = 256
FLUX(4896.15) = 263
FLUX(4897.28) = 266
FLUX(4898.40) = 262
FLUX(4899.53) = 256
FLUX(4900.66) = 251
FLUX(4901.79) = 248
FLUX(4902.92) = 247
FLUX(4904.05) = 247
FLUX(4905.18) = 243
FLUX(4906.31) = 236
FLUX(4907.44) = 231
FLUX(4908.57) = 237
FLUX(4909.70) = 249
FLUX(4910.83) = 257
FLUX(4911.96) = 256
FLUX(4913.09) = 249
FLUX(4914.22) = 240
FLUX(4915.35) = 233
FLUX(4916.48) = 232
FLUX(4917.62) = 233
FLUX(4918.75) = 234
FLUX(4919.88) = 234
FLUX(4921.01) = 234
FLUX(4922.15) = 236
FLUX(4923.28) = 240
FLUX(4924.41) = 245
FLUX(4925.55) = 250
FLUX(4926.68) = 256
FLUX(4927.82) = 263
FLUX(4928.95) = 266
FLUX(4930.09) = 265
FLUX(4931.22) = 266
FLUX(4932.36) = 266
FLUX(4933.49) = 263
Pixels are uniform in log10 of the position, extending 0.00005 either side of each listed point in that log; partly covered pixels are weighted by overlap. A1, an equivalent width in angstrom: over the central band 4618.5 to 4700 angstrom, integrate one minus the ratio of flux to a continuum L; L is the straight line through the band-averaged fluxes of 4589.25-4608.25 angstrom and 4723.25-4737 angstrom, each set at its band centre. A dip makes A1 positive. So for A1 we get 1.7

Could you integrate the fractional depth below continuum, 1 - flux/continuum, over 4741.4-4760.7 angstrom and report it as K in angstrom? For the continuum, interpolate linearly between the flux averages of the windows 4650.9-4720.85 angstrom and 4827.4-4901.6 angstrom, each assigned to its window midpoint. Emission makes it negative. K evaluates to -1.9 angstrom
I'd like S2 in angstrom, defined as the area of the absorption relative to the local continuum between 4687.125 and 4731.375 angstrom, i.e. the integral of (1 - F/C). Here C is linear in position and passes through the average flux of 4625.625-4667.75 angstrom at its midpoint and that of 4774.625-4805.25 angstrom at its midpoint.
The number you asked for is 2.0 angstrom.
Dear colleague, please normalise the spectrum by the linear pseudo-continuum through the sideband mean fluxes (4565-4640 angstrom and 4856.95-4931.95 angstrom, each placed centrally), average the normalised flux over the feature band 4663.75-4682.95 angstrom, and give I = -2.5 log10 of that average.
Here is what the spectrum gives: 0.06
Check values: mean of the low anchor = 247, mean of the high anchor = 238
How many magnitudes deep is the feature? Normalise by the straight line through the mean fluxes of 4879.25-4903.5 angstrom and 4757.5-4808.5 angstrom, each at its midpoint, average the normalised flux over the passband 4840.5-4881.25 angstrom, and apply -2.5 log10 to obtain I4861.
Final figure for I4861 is 0.10 mag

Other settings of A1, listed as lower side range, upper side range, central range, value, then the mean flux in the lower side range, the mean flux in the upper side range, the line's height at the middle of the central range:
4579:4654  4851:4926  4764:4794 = -1.4 angstrom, 245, 235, 239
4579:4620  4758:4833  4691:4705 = 1.3 angstrom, 245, 250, 247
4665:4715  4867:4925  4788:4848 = -3.1 angstrom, 230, 239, 236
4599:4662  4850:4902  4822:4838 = -1.4 angstrom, 246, 232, 235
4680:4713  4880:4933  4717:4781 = -3.4 angstrom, 229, 246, 233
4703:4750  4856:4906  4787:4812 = -0.9 angstrom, 242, 234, 238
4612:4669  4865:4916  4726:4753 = -0.5 angstrom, 244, 240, 242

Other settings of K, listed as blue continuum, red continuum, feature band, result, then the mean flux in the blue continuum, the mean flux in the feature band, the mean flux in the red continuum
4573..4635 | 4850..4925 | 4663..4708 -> 2.66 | 248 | 230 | 235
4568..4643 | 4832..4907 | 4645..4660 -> 0.23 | 246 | 240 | 233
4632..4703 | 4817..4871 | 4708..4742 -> -0.76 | 234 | 239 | 235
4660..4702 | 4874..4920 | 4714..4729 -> -0.79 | 231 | 246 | 243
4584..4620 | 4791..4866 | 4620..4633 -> -0.77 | 247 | 261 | 241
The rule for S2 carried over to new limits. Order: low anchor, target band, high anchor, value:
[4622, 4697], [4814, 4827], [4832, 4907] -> -1.5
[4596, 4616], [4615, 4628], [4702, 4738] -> -0.9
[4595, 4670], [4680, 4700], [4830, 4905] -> 1.1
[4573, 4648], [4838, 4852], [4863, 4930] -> 0.6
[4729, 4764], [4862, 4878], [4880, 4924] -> 1.4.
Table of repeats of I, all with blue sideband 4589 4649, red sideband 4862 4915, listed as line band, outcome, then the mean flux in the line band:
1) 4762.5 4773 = 0.026 mag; 236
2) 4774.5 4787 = -0.059 mag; 255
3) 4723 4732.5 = -0.006 mag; 244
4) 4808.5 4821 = -0.045 mag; 250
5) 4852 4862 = 0.106 mag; 217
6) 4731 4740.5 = 0.027 mag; 236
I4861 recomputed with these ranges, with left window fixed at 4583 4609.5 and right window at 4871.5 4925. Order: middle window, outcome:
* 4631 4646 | 0.04 mag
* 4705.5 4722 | 0.03 mag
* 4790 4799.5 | -0.06 mag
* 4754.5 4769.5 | 0.02 mag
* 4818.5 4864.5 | 0.02 mag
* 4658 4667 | 0.00 mag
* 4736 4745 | 0.02 mag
